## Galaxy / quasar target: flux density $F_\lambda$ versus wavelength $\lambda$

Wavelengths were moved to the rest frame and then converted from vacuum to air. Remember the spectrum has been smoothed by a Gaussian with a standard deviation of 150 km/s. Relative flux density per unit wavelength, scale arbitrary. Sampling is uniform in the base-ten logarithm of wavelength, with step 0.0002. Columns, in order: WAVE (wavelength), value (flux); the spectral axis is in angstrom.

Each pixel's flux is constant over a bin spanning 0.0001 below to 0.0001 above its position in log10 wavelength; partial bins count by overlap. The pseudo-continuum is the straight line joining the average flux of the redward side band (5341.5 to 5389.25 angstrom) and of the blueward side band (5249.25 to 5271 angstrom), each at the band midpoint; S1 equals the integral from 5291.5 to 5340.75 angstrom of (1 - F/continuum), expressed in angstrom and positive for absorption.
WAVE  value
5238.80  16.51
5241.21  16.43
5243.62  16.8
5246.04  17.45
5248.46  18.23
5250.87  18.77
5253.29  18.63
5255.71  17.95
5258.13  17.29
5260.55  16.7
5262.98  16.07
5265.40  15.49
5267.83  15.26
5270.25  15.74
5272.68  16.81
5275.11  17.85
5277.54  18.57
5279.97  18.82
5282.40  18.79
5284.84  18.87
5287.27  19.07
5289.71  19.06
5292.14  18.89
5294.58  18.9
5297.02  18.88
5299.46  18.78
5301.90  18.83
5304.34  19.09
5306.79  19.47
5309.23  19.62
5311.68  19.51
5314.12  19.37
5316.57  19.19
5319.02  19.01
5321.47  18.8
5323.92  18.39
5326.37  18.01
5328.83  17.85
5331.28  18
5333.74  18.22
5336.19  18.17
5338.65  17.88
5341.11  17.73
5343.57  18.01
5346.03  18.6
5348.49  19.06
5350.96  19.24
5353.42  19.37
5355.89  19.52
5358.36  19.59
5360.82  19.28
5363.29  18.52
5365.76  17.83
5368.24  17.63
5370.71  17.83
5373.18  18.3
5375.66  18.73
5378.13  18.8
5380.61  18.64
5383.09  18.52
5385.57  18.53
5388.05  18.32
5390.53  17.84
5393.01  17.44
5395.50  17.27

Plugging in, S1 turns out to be -2.5 angstrom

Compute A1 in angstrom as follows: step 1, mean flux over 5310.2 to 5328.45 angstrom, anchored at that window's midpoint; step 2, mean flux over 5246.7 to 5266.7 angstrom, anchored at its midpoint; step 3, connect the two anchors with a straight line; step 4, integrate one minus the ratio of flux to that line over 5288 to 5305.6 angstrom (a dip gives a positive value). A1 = -0.6 angstrom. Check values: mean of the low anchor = 17.4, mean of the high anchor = 18.9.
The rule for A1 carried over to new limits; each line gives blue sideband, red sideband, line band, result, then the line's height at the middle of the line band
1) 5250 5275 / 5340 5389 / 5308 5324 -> -1.3 angstrom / 17.8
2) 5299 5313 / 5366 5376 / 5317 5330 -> 0.3 angstrom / 18.9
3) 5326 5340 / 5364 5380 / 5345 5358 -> -0.8 angstrom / 18.1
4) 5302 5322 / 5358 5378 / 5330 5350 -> 0.7 angstrom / 18.8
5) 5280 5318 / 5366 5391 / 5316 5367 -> 0.2 angstrom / 18.7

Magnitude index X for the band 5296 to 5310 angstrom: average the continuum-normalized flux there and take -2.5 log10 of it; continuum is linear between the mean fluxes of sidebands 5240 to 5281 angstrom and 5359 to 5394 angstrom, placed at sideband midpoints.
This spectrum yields -0.09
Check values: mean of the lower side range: 17.2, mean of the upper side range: 18.3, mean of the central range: 19.1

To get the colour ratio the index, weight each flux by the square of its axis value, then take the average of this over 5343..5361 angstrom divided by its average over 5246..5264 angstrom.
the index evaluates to 1.1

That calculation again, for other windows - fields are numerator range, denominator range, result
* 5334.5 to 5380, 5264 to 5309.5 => 1.05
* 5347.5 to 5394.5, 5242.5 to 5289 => 1.10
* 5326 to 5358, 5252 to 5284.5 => 1.10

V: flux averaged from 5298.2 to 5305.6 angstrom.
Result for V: 18.9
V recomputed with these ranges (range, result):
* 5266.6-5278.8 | 16.9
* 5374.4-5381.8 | 18.7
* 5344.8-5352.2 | 19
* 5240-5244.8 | 16.6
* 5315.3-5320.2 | 19.1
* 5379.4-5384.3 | 18.6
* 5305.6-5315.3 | 19.5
